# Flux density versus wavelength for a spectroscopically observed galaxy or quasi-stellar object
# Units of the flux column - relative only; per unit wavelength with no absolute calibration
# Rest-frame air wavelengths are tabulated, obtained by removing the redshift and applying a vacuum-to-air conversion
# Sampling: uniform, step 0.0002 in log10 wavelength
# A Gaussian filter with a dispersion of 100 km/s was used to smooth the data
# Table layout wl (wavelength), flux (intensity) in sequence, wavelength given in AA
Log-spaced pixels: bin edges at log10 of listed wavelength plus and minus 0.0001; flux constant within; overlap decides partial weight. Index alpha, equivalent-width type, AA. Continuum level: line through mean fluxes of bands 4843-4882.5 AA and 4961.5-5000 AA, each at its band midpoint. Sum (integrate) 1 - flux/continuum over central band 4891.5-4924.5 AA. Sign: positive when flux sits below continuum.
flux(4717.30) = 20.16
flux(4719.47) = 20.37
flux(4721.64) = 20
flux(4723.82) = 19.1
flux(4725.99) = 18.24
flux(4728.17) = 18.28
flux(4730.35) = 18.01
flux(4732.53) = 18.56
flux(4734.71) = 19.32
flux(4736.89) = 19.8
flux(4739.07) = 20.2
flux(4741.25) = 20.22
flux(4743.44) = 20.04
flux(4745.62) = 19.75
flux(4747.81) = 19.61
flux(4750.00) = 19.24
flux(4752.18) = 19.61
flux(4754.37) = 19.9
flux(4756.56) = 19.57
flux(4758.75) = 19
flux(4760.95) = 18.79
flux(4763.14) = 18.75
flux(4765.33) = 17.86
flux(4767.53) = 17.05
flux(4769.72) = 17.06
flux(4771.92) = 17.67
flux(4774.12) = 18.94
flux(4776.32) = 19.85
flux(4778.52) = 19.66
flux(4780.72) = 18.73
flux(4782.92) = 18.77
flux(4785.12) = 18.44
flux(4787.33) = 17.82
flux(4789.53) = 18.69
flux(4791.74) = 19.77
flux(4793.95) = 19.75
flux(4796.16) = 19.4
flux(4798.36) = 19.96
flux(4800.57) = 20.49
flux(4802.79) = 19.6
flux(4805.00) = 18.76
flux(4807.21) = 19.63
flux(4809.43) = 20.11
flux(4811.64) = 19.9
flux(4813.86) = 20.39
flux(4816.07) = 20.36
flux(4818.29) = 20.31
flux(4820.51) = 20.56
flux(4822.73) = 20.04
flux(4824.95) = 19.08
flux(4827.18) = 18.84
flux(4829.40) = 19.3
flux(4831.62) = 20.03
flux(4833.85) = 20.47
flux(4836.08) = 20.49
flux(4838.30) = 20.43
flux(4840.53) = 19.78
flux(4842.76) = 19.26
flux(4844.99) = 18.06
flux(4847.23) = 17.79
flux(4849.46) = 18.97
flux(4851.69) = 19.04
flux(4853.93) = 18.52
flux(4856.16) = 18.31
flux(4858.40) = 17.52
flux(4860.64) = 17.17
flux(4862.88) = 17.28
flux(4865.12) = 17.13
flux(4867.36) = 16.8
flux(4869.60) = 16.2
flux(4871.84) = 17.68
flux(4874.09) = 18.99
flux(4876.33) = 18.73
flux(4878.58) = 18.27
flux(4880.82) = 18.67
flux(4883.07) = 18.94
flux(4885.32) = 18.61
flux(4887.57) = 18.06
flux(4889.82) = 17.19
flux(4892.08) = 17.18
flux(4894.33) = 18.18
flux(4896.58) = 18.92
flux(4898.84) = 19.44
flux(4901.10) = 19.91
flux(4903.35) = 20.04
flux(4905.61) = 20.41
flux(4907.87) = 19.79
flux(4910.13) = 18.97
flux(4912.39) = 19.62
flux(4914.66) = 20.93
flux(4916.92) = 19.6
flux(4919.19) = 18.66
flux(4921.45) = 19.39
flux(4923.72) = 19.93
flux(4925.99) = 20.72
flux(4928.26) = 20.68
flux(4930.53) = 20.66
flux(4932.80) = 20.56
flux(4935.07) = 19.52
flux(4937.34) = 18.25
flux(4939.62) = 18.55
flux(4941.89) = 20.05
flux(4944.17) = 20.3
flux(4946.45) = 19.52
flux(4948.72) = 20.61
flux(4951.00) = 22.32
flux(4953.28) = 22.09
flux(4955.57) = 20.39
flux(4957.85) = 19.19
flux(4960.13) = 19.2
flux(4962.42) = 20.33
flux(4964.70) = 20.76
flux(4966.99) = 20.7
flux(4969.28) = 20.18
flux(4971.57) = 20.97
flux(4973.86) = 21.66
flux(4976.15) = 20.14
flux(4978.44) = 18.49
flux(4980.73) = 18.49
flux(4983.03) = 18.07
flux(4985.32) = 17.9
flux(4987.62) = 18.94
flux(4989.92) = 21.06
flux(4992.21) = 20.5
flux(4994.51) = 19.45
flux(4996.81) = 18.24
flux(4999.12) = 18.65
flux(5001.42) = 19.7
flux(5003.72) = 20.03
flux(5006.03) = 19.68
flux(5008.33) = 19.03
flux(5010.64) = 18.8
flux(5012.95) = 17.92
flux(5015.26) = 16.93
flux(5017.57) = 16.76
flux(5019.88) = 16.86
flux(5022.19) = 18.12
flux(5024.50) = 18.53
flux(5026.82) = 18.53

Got -1.4 AA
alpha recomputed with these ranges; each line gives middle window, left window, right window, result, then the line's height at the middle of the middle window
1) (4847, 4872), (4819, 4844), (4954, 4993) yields 2.70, 19.8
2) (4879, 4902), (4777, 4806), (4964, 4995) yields 1.23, 19.5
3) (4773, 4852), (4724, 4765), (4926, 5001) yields -0.17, 19.4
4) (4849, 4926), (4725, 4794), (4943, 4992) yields 3.90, 19.6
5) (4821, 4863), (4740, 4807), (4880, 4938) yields 0.43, 19.2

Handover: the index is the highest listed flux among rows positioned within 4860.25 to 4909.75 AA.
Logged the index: 20.41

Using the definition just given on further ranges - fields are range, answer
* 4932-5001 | 22.32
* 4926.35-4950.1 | 20.68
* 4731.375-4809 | 20.49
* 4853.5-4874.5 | 18.99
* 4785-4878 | 20.56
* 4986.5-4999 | 21.06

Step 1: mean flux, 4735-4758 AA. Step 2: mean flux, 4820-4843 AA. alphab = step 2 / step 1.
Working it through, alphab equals 1.00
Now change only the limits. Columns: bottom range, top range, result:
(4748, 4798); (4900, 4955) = 1.06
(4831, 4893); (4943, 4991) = 1.09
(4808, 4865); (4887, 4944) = 1.01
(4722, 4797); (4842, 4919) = 0.98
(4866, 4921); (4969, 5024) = 1.01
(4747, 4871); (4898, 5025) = 1.03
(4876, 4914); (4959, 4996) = 1.05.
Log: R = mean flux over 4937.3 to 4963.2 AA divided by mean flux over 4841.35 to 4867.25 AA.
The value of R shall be 1.12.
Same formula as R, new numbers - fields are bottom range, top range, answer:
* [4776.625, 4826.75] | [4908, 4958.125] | 1.02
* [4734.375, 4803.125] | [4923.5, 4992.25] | 1.04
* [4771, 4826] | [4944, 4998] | 1.03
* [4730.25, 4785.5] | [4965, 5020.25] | 1.01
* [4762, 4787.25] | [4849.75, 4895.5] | 0.97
